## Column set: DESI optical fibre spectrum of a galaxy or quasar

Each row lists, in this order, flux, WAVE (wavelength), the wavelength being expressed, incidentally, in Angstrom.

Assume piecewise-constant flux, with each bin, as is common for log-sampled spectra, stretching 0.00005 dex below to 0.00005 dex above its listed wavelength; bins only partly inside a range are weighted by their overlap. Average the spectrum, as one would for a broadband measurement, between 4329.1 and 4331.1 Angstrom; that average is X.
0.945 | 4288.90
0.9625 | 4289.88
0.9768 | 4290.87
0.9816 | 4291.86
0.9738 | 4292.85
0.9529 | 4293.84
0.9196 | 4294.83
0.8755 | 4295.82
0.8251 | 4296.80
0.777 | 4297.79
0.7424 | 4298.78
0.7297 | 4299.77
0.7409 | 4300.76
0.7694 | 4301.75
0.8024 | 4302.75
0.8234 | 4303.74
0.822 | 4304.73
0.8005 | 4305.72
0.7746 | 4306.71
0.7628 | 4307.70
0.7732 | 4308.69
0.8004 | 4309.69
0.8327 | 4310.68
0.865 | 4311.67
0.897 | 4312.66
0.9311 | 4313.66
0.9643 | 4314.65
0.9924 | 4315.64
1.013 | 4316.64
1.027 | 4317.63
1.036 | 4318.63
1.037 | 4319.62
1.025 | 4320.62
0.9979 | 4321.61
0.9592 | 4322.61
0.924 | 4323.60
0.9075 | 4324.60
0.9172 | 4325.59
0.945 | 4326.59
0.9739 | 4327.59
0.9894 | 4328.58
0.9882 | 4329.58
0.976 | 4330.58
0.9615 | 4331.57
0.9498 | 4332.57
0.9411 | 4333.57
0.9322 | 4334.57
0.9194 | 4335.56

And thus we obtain 0.984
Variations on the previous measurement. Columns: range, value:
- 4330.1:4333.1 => 0.963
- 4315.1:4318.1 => 1.01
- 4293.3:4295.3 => 0.936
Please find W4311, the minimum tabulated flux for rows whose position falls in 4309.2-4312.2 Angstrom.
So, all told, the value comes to 0.8004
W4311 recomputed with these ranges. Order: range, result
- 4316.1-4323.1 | 0.9592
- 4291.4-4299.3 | 0.7424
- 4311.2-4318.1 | 0.865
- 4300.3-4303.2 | 0.7409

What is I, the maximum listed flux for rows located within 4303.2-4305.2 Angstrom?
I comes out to 0.8234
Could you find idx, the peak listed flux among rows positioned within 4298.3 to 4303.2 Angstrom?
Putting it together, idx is 0.8024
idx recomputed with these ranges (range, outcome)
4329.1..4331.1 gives 0.9882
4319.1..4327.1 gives 1.037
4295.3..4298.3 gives 0.8755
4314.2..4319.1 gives 1.036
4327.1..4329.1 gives 0.9894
